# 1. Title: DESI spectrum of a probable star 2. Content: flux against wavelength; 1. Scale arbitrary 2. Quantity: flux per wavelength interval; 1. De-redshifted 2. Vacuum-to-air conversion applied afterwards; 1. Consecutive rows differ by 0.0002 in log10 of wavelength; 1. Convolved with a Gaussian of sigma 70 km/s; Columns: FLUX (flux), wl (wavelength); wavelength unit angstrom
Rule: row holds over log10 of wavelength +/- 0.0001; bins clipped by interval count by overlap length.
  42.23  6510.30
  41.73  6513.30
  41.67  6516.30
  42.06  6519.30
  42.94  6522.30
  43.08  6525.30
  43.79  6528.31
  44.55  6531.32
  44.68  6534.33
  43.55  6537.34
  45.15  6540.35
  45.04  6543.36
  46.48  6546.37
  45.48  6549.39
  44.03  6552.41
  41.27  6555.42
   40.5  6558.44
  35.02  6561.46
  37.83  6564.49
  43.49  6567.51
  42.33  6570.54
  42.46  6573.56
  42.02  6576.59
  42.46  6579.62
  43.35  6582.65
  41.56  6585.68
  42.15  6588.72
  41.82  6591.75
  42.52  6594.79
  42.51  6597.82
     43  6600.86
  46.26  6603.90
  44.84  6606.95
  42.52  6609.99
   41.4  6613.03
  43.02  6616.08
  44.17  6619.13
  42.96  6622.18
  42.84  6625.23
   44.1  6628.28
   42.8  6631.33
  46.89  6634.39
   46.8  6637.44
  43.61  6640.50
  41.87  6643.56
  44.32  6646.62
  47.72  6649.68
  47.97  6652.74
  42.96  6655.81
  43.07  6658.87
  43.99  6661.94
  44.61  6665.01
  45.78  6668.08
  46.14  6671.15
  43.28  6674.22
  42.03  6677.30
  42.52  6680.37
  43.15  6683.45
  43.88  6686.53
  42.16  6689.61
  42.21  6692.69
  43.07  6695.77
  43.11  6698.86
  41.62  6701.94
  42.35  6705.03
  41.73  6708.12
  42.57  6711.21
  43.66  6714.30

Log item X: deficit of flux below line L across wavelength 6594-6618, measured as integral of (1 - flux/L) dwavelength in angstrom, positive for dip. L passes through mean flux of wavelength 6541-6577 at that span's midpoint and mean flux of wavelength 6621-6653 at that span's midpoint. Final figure 0.21 angstrom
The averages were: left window 42.2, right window 44.6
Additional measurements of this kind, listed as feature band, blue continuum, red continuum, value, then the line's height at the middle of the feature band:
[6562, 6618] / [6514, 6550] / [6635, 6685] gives 2.2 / 44.2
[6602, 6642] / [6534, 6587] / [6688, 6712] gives -1.5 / 42.5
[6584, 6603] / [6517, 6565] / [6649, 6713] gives 0.3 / 43.2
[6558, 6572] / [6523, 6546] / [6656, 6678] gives 1.4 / 44.3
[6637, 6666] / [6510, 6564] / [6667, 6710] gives -1.1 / 43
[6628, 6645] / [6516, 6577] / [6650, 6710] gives -0.4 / 43.3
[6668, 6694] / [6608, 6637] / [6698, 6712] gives -0.4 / 42.6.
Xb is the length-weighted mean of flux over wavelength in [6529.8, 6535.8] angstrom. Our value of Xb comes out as 44.6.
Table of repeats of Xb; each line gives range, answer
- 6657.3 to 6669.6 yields 44.4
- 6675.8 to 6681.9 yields 42.3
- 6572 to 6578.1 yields 42.3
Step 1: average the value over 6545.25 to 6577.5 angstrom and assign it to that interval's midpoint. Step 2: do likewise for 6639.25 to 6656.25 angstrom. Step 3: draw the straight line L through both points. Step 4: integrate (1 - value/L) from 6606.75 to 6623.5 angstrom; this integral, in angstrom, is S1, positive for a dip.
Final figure 0.3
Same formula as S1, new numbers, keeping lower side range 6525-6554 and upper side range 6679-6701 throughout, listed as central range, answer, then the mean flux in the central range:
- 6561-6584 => 1.5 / 41.4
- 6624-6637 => -0.3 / 44.4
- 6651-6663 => -0.4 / 44.6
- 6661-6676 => -0.6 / 44.7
